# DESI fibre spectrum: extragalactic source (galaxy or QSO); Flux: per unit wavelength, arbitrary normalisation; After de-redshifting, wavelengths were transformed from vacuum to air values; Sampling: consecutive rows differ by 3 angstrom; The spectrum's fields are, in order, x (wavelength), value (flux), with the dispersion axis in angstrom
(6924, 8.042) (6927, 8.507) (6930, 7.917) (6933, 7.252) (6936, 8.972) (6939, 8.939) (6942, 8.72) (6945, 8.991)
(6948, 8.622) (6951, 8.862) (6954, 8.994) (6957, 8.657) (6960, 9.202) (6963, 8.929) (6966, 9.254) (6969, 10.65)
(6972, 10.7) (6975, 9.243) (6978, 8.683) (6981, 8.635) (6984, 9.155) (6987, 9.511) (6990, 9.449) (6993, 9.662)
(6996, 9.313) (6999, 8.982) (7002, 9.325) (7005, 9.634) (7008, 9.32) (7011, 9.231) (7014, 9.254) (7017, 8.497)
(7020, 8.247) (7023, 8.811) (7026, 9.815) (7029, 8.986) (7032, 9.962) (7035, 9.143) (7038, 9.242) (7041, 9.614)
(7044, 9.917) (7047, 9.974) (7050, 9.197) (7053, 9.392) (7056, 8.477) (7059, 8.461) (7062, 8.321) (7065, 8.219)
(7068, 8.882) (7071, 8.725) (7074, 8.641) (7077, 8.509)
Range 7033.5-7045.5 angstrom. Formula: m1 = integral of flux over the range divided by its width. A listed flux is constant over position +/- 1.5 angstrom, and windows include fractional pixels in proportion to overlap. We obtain 9.48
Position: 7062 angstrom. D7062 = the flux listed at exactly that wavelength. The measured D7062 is 8.321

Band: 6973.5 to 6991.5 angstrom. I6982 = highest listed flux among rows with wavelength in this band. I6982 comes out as 9.511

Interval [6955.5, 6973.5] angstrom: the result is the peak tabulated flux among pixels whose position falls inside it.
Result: 10.7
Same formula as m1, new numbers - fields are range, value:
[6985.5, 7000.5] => 9.38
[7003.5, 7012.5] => 9.4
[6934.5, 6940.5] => 8.96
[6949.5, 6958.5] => 8.84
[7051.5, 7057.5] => 8.93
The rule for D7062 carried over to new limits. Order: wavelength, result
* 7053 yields 9.392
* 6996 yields 9.313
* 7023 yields 8.811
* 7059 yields 8.461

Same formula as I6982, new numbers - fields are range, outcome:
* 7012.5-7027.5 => 9.815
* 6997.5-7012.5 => 9.634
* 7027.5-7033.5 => 9.962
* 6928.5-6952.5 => 8.991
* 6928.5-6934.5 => 7.917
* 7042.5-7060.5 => 9.974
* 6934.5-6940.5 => 8.972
